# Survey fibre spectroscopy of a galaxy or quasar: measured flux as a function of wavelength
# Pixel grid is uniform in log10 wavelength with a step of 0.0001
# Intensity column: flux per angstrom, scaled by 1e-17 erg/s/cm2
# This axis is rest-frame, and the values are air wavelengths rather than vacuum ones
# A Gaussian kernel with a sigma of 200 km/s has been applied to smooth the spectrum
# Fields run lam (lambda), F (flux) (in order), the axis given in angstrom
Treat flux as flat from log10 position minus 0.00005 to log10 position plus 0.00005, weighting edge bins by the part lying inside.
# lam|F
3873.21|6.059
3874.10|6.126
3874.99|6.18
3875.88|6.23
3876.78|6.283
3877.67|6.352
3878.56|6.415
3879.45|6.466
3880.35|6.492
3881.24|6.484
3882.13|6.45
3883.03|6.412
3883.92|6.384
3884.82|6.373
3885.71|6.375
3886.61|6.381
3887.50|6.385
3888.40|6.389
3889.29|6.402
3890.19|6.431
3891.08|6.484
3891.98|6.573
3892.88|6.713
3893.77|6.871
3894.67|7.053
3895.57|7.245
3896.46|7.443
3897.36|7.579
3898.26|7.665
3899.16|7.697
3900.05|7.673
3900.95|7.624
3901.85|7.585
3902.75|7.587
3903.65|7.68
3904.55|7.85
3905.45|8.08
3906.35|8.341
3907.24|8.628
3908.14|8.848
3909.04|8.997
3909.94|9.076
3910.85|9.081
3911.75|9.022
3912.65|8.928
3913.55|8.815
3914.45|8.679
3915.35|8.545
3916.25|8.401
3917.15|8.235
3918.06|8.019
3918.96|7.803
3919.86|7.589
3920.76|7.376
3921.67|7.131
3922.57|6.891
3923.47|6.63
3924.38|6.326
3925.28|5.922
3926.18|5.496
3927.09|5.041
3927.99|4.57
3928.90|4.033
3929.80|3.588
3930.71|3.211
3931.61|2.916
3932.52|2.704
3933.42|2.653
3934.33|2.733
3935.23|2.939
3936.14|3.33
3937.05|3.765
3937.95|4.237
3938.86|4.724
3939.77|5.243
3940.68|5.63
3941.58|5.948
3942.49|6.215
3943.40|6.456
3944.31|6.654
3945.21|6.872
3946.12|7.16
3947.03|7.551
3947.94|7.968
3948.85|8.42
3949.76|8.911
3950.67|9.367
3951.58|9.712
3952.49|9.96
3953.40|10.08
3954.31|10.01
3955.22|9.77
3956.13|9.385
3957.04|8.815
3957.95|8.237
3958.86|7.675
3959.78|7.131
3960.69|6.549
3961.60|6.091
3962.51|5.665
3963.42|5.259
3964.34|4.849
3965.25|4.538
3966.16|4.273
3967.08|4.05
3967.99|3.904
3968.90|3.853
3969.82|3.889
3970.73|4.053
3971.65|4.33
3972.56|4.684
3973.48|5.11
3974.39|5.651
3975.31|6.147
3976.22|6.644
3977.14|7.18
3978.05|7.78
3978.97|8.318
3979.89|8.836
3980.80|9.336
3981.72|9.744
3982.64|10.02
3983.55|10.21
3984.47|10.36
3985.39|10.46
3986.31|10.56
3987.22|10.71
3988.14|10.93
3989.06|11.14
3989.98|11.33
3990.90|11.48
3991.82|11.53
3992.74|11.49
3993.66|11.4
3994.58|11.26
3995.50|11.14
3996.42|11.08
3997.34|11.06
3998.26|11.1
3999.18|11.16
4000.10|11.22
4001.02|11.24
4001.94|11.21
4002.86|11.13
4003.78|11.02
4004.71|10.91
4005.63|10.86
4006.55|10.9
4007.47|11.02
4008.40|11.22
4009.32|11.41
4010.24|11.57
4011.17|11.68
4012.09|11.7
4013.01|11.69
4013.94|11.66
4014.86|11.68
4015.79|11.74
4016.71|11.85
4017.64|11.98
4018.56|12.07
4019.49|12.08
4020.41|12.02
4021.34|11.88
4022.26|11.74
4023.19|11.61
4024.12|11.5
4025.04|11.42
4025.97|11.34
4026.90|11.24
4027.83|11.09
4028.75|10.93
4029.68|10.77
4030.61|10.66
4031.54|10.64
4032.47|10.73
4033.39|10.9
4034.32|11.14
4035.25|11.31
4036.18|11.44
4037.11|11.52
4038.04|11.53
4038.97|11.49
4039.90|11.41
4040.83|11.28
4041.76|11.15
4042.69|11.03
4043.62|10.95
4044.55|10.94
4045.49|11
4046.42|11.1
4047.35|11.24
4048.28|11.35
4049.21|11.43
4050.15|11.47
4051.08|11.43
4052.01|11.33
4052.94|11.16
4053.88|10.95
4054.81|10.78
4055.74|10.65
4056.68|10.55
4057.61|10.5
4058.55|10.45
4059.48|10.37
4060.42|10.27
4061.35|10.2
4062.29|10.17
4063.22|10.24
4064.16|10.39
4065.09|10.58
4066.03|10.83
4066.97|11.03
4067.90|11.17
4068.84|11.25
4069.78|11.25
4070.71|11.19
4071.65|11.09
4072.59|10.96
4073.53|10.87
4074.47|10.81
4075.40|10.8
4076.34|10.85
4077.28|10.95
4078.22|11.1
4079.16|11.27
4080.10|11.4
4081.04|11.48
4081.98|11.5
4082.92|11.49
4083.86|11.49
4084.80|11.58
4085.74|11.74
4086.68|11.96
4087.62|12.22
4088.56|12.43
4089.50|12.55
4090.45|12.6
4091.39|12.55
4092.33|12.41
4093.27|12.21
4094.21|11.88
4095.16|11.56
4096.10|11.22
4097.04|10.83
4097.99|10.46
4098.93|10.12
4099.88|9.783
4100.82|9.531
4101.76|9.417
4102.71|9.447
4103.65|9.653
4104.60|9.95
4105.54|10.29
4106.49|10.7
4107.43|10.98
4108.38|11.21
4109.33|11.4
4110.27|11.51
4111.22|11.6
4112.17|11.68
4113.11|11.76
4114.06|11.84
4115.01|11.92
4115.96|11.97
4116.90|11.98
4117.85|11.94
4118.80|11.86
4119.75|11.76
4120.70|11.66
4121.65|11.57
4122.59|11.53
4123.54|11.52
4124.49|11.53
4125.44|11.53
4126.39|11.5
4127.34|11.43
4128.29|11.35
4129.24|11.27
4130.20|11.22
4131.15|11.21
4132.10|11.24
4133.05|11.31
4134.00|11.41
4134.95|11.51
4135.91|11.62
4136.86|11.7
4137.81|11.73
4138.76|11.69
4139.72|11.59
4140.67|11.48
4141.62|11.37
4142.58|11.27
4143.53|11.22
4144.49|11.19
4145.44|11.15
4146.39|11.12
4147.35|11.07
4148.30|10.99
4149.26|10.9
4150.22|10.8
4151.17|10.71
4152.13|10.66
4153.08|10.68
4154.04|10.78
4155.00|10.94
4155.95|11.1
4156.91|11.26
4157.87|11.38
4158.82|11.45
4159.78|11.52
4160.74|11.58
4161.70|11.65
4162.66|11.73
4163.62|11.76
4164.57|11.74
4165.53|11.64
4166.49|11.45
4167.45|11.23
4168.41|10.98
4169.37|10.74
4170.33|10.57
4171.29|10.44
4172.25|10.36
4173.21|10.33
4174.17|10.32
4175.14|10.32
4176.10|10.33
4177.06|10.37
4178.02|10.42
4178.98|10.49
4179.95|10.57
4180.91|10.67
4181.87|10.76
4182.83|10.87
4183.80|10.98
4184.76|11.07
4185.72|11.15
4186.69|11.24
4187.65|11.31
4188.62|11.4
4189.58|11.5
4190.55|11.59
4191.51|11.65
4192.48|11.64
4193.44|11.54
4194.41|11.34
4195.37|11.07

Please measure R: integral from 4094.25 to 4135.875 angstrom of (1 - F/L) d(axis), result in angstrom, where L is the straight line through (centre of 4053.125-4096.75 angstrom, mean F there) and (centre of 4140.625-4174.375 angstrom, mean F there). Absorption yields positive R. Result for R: 0.0 angstrom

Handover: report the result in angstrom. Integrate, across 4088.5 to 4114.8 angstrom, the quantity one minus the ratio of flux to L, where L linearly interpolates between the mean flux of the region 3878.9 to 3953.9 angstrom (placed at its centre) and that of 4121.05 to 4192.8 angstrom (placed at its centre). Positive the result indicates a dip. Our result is -2.5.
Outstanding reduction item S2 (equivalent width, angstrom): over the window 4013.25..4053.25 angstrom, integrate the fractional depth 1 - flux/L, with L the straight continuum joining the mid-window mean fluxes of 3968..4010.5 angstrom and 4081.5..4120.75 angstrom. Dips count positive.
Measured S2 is -4.6 angstrom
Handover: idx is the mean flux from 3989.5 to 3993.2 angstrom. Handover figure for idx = 11.4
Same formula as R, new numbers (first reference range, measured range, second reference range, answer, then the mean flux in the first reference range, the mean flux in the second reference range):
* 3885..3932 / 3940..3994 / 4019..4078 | 6.2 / 7.11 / 11.1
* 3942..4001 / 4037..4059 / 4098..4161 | -3.3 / 8.26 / 11.2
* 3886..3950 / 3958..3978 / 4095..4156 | 6.0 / 6.66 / 11.2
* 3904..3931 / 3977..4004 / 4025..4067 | -3.3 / 7.33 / 11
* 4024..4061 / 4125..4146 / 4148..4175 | -0.7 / 11.1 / 11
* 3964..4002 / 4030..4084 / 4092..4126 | -5.0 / 8.55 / 11.2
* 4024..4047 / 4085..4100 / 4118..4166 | -0.6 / 11.1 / 11.4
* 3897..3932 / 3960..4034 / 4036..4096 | -0.8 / 7.26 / 11.2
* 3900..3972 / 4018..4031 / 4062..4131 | -3.2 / 6.64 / 11.2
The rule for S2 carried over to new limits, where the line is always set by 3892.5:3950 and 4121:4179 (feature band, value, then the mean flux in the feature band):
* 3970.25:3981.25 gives 1.8 angstrom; 6.5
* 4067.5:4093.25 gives -4.5 angstrom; 11.5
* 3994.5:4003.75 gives -3.3 angstrom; 11.2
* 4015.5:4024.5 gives -3.4 angstrom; 11.9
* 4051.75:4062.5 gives -1.5 angstrom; 10.6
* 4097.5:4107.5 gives 0.2 angstrom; 9.99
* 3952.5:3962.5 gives -1.3 angstrom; 8.33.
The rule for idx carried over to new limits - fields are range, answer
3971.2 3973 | 4.52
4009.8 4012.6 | 11.7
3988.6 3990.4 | 11.2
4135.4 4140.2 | 11.7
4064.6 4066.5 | 10.7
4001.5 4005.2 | 11.1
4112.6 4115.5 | 11.8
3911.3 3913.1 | 8.98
